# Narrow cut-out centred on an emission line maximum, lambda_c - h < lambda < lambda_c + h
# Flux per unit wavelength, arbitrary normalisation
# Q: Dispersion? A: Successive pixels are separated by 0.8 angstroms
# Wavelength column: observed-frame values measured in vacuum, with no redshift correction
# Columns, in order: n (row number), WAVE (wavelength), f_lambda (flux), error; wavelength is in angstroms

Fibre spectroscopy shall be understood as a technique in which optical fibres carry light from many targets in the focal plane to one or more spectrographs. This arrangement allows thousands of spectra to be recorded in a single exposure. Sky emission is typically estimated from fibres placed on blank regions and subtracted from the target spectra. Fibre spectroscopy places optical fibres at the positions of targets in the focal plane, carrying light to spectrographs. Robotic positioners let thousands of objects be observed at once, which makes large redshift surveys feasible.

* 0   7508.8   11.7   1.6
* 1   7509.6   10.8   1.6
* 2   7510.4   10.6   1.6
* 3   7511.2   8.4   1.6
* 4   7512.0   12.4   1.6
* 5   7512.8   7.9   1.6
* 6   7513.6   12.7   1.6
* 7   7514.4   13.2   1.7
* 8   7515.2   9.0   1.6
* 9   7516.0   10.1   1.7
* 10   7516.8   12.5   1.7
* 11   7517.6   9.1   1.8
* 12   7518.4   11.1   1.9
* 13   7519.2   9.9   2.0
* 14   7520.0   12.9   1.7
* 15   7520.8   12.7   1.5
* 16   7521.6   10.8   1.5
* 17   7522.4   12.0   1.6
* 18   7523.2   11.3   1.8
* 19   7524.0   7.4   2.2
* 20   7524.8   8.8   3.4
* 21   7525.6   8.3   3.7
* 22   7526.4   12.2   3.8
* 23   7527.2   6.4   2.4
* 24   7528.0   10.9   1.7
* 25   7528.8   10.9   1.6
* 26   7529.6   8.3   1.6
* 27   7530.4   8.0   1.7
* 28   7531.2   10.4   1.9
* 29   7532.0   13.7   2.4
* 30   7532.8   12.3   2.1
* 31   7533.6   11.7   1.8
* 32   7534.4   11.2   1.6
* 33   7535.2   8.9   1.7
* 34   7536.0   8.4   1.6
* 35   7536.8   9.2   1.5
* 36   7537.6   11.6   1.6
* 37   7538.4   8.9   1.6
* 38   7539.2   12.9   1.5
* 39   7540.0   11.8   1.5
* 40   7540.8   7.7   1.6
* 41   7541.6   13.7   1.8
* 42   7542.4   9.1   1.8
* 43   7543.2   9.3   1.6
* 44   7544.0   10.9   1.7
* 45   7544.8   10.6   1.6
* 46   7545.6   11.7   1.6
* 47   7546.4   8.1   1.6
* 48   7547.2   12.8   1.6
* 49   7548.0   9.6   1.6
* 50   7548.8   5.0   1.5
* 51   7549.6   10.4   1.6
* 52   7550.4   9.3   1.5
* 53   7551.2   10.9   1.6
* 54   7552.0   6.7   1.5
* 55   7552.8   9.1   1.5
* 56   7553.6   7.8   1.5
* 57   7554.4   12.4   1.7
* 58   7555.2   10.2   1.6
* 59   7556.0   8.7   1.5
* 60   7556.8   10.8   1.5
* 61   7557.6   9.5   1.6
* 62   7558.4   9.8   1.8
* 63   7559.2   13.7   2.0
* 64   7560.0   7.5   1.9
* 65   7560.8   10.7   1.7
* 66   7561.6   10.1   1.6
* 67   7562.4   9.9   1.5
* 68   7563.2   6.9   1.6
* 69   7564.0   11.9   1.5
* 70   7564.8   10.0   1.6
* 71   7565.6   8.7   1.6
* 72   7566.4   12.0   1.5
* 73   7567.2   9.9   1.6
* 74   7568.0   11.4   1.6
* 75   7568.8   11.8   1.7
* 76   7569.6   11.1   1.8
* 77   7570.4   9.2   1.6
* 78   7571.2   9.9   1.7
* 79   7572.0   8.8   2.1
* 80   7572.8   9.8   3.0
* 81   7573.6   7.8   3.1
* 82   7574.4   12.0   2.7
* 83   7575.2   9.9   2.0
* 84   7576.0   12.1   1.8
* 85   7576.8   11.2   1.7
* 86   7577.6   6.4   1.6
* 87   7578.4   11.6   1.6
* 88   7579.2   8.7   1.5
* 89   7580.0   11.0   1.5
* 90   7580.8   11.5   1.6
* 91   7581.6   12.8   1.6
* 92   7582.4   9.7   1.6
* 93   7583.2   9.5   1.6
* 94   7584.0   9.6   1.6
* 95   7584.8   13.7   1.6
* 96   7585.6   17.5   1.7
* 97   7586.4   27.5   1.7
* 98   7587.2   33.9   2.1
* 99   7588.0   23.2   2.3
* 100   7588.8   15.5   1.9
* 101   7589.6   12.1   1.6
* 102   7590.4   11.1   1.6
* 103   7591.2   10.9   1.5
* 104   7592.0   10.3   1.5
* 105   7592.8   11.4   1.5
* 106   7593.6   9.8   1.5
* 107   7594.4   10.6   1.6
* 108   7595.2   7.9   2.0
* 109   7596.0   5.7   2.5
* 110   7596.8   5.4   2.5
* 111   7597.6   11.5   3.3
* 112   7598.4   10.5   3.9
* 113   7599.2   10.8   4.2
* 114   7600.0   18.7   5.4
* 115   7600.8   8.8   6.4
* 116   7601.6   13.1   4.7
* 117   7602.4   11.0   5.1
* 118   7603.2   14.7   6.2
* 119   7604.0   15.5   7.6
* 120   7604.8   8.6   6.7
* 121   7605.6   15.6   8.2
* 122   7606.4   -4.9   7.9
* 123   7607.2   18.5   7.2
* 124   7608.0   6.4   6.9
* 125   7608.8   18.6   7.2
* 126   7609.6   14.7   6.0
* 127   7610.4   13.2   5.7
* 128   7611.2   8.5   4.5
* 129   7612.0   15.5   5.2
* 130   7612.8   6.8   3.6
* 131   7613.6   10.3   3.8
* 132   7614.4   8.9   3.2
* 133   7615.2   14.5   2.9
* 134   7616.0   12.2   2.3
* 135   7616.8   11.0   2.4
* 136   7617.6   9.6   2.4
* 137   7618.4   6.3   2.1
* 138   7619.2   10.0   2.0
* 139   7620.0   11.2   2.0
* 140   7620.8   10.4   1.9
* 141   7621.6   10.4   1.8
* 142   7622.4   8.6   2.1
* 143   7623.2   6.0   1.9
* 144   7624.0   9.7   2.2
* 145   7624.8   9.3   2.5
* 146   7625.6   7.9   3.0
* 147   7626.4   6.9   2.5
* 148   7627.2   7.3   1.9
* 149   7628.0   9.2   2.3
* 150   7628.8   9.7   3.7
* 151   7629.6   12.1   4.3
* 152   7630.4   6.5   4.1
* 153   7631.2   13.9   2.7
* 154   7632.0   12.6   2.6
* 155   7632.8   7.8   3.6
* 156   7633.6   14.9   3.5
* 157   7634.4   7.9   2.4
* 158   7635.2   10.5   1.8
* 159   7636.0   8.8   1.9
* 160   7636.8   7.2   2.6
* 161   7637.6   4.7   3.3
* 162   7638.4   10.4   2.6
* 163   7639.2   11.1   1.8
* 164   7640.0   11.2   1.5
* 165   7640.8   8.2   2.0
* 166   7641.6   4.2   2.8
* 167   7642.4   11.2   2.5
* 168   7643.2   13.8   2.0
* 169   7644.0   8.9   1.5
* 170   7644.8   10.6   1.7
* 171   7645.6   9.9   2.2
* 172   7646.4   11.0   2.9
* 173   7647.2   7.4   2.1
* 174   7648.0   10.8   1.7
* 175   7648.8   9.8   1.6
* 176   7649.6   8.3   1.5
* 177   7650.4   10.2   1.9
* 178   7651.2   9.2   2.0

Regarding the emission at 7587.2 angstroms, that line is [S II] 6716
